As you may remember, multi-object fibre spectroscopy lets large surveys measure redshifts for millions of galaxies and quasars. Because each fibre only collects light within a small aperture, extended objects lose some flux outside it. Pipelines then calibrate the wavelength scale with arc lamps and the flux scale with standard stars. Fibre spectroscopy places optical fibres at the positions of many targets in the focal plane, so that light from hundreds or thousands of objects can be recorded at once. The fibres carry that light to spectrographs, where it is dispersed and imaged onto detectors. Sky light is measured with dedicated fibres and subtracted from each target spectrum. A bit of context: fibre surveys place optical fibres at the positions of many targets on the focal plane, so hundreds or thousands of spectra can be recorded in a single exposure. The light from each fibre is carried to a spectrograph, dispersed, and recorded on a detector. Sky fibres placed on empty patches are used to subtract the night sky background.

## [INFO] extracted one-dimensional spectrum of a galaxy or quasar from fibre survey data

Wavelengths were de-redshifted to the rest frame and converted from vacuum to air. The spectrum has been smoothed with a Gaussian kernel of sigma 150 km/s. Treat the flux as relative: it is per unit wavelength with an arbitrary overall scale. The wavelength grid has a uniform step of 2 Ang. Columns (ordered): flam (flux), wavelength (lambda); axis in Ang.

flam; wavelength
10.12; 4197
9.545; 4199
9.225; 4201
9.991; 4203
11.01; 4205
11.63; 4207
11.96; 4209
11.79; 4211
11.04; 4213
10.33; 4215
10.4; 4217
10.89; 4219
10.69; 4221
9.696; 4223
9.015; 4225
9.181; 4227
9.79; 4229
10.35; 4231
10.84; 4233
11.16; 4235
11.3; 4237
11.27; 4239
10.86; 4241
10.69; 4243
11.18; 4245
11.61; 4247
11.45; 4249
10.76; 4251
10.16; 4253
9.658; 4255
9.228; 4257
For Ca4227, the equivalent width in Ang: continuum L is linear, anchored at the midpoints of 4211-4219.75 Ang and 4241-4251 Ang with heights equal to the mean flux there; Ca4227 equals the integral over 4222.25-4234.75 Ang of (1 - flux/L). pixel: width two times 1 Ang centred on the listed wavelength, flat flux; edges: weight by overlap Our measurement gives 1.2 Ang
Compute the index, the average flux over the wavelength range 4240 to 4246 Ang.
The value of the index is 10.9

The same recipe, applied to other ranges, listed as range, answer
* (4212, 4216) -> 10.7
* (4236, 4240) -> 11.3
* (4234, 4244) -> 11.1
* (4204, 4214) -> 11.5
